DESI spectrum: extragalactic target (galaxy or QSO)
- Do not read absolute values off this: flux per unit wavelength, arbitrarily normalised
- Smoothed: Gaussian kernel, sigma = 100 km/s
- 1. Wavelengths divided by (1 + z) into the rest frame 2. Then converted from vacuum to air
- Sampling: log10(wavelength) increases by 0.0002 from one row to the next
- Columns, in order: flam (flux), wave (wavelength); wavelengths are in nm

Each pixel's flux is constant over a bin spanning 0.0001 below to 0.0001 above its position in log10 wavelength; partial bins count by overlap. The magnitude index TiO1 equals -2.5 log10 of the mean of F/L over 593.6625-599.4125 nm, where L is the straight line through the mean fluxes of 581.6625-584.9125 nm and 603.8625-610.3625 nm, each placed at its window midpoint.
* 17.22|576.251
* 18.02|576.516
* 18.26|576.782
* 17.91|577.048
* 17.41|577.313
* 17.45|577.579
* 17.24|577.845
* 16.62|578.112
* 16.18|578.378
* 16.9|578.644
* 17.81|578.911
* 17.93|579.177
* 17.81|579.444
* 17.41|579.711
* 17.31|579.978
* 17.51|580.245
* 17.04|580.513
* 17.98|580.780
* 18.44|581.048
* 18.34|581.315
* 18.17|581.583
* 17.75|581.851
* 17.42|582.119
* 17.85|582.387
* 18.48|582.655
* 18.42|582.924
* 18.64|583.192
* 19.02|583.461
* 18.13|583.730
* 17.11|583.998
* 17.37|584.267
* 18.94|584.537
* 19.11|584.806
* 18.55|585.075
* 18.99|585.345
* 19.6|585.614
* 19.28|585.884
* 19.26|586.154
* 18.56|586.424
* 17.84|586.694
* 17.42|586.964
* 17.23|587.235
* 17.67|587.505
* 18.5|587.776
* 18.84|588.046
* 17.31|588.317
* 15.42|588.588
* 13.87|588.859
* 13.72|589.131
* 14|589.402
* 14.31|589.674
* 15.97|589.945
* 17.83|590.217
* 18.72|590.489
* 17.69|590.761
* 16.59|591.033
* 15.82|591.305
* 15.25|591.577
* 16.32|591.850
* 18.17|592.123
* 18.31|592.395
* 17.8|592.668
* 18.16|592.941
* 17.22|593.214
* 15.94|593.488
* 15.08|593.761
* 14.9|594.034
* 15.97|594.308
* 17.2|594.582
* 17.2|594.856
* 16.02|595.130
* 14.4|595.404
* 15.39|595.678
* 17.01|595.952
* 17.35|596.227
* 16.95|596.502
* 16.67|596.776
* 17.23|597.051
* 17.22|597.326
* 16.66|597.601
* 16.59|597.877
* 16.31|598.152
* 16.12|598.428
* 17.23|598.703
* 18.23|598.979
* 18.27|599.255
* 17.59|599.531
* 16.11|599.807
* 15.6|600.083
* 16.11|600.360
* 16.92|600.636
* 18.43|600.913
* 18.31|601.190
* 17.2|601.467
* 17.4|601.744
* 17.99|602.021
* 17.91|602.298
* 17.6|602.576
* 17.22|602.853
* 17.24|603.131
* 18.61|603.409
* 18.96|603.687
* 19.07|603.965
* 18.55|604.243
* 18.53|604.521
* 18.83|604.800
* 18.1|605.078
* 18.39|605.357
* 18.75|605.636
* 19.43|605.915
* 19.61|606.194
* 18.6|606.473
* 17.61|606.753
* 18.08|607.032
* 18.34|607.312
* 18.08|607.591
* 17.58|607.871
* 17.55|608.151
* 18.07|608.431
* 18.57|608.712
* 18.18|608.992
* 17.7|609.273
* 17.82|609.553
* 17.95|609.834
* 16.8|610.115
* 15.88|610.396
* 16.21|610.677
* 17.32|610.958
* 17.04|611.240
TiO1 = 0.10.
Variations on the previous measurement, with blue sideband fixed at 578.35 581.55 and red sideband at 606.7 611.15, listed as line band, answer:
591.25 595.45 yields 0.07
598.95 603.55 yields 0.01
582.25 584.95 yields -0.04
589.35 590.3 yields 0.14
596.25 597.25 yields 0.04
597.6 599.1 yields 0.05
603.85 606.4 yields -0.07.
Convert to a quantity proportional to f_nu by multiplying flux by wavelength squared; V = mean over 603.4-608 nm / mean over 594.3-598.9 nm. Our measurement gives 1.15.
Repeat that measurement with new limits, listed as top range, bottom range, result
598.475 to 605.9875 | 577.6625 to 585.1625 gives 1.07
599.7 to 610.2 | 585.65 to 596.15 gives 1.12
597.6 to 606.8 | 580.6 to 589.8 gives 1.07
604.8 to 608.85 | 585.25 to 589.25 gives 1.12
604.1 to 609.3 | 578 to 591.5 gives 1.13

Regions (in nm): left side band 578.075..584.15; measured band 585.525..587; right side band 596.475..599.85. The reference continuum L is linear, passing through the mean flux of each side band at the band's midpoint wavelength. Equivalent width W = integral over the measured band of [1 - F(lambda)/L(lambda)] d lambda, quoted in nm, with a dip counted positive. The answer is -0.098 nm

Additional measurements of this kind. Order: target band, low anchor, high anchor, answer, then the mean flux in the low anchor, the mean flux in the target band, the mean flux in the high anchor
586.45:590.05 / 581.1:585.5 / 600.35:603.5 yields 0.34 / 18.3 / 16.4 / 17.6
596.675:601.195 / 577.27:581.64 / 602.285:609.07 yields 0.27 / 17.5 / 17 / 18.3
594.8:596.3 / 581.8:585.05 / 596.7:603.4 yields 0.12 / 18.2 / 16.1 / 17.2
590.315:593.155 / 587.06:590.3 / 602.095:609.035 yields -0.12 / 16.2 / 17.3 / 18.3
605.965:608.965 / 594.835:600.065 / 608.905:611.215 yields -0.20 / 16.7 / 18.2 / 17.2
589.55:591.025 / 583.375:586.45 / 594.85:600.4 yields 0.08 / 18.7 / 16.9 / 16.7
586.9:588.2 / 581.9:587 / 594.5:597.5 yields 0.00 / 18.4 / 18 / 16.6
